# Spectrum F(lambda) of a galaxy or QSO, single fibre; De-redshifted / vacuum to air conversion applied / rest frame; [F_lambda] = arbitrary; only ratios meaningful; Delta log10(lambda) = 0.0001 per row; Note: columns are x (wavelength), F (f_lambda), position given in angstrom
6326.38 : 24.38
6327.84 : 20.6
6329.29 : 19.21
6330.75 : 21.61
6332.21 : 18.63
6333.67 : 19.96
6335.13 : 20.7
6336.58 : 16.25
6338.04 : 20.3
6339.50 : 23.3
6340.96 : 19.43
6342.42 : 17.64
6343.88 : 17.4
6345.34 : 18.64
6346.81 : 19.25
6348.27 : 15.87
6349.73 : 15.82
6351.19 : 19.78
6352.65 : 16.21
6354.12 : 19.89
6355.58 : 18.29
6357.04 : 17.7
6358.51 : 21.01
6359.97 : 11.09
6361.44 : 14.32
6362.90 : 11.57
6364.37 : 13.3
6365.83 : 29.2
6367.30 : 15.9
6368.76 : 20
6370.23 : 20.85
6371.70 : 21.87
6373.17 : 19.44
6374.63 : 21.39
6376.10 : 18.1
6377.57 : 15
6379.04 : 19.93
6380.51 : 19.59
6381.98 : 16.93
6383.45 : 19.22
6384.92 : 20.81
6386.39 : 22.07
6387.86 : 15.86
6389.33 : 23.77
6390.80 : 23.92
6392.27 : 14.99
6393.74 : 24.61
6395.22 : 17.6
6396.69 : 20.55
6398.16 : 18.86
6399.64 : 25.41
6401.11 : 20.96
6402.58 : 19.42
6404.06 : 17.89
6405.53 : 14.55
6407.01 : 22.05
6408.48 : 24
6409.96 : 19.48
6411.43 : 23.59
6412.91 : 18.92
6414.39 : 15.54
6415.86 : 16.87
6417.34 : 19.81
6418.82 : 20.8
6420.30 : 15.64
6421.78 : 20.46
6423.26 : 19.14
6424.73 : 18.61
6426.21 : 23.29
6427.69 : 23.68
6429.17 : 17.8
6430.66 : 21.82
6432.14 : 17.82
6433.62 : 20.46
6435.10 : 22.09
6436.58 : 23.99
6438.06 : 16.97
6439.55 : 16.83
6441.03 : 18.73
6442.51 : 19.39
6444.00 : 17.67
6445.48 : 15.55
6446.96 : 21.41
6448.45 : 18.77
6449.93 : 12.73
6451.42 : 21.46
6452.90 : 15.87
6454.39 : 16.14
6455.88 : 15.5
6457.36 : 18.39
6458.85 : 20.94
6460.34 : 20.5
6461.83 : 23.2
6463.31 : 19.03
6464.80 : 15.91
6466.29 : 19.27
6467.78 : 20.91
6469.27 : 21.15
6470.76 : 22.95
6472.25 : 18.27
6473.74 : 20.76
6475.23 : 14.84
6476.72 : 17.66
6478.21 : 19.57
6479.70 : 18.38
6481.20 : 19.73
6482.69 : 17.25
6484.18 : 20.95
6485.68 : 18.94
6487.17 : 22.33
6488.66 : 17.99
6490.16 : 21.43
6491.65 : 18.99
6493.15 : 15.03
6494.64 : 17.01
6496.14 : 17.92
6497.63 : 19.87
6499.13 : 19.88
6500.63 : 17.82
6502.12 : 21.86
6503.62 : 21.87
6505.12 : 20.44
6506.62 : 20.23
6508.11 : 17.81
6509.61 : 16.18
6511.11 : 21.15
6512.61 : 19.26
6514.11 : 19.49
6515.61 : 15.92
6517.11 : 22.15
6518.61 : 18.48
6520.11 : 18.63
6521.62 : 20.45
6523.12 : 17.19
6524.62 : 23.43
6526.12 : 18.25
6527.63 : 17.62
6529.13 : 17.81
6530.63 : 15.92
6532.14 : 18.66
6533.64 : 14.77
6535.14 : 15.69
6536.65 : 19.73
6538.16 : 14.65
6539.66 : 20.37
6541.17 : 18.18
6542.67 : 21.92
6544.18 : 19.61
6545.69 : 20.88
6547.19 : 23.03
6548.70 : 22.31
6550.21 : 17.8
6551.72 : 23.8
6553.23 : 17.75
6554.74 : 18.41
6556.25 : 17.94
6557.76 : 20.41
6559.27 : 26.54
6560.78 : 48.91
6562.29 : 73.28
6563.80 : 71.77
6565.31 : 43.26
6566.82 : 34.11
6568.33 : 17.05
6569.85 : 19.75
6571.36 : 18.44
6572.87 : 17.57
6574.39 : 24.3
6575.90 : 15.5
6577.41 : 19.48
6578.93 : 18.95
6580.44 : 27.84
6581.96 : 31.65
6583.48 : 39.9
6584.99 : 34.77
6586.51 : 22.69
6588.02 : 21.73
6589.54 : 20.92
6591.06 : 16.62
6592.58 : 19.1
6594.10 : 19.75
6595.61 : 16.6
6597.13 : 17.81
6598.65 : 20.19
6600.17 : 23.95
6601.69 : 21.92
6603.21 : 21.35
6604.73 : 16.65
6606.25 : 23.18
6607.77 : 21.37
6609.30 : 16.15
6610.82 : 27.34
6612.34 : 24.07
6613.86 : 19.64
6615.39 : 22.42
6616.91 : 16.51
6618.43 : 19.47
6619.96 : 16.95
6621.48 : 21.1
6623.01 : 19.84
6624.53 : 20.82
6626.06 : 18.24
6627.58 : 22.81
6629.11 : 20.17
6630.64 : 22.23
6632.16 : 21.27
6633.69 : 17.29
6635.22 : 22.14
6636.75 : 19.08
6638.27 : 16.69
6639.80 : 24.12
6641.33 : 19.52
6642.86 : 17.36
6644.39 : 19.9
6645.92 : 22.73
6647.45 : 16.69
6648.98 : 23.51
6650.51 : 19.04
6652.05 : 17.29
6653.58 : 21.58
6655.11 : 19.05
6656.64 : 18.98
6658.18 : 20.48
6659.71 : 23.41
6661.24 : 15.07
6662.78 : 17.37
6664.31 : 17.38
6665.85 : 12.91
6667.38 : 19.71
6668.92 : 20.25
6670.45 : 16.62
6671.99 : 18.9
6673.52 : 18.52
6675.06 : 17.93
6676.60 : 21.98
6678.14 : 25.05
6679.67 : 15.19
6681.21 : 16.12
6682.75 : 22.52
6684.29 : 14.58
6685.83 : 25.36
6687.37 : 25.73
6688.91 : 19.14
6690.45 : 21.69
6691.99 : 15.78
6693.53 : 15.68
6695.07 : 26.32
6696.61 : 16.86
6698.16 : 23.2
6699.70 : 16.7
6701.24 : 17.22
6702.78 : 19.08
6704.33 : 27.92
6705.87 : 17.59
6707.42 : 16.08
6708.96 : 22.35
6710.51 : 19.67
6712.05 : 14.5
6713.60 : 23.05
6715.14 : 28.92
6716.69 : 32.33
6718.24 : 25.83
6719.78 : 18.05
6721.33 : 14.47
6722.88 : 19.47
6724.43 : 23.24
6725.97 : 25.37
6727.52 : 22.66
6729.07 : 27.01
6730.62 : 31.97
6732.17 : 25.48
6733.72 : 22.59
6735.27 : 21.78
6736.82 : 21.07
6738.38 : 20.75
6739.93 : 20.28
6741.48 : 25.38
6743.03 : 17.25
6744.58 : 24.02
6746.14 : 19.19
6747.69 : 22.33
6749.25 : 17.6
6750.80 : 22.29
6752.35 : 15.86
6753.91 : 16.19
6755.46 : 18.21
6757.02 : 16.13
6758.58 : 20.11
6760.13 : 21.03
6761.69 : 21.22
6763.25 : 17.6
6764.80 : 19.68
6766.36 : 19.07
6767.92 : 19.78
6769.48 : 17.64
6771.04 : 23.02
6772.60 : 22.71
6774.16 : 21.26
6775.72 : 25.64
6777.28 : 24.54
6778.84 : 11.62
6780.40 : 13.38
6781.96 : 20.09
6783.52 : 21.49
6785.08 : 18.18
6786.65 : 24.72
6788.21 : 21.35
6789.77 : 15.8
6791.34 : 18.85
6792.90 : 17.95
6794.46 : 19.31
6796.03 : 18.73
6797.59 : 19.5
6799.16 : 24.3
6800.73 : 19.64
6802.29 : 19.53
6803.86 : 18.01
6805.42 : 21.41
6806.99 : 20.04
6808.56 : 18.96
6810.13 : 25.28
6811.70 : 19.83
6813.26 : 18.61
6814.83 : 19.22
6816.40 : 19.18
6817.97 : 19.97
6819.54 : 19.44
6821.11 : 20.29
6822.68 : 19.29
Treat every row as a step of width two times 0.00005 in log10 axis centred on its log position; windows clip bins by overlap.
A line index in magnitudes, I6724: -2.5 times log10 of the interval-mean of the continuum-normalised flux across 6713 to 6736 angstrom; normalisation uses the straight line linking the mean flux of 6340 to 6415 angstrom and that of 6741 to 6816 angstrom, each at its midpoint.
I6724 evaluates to -0.22 mag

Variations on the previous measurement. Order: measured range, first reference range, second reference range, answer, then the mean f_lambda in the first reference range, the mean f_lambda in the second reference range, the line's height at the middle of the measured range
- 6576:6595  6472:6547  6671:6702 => -0.244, 18.9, 19.7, 19.2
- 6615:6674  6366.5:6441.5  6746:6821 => 0.018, 19.8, 19.7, 19.7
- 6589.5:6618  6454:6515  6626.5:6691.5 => -0.041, 19.2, 19.7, 19.5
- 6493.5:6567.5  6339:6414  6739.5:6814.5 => -0.175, 19.1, 19.9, 19.4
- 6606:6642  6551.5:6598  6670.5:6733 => 0.205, 27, 21.2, 24.7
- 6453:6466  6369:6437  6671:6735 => 0.092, 20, 21.3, 20.2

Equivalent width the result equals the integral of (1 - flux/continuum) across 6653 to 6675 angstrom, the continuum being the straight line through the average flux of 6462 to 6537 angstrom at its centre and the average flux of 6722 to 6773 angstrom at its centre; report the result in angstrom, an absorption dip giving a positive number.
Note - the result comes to 2.0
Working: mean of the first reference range 19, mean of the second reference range 21.1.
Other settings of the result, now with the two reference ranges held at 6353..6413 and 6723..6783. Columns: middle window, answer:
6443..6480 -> 1.88 angstrom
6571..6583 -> -1.24 angstrom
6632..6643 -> 0.37 angstrom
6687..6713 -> 1.28 angstrom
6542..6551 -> -0.40 angstrom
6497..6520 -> 0.47 angstrom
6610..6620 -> -0.42 angstrom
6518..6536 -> 1.69 angstrom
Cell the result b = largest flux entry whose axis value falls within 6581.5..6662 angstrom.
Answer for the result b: 39.9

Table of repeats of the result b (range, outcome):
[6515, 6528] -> 23.43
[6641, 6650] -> 23.51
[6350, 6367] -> 29.2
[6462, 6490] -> 22.95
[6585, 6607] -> 23.95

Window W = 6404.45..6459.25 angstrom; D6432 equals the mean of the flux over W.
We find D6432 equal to 19.1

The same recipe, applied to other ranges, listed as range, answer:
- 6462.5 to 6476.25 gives 19.2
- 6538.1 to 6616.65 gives 24.5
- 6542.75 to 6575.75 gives 28.1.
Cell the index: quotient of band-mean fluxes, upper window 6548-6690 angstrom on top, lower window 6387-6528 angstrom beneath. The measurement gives 1.2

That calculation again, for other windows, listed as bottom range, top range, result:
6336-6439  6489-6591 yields 1.18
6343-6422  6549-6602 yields 1.38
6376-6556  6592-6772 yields 1.06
